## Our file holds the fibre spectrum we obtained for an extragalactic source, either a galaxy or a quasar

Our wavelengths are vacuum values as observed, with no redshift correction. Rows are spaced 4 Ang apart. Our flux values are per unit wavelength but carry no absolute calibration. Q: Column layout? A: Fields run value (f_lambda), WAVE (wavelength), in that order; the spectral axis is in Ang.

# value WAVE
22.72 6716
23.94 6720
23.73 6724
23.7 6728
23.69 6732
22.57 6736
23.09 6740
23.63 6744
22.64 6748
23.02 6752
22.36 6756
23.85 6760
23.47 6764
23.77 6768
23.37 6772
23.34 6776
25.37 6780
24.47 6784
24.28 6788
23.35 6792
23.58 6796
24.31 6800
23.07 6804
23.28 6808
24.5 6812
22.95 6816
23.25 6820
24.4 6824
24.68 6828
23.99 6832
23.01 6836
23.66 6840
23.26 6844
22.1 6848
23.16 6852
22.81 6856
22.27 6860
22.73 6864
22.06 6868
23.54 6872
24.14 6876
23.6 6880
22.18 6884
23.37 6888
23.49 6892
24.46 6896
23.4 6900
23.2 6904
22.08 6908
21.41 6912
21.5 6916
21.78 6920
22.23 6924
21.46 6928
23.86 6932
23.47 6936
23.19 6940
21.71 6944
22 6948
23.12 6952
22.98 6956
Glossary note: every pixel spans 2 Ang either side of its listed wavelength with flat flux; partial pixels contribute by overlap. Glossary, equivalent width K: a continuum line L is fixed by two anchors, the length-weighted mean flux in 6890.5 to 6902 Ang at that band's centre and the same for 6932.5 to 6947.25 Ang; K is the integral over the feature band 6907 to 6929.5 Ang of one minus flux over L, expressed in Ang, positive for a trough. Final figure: 1.5 Ang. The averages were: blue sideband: 23.8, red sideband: 22.8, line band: 21.7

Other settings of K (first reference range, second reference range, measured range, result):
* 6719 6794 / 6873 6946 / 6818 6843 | -0.66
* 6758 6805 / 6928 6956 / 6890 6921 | 0.47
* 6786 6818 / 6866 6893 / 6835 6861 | 0.52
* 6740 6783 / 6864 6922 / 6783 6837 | -1.25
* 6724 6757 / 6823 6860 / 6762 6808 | -1.16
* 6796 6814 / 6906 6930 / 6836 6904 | -1.64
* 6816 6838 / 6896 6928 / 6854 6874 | 0.40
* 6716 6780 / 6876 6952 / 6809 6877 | -0.87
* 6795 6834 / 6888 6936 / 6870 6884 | -0.27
